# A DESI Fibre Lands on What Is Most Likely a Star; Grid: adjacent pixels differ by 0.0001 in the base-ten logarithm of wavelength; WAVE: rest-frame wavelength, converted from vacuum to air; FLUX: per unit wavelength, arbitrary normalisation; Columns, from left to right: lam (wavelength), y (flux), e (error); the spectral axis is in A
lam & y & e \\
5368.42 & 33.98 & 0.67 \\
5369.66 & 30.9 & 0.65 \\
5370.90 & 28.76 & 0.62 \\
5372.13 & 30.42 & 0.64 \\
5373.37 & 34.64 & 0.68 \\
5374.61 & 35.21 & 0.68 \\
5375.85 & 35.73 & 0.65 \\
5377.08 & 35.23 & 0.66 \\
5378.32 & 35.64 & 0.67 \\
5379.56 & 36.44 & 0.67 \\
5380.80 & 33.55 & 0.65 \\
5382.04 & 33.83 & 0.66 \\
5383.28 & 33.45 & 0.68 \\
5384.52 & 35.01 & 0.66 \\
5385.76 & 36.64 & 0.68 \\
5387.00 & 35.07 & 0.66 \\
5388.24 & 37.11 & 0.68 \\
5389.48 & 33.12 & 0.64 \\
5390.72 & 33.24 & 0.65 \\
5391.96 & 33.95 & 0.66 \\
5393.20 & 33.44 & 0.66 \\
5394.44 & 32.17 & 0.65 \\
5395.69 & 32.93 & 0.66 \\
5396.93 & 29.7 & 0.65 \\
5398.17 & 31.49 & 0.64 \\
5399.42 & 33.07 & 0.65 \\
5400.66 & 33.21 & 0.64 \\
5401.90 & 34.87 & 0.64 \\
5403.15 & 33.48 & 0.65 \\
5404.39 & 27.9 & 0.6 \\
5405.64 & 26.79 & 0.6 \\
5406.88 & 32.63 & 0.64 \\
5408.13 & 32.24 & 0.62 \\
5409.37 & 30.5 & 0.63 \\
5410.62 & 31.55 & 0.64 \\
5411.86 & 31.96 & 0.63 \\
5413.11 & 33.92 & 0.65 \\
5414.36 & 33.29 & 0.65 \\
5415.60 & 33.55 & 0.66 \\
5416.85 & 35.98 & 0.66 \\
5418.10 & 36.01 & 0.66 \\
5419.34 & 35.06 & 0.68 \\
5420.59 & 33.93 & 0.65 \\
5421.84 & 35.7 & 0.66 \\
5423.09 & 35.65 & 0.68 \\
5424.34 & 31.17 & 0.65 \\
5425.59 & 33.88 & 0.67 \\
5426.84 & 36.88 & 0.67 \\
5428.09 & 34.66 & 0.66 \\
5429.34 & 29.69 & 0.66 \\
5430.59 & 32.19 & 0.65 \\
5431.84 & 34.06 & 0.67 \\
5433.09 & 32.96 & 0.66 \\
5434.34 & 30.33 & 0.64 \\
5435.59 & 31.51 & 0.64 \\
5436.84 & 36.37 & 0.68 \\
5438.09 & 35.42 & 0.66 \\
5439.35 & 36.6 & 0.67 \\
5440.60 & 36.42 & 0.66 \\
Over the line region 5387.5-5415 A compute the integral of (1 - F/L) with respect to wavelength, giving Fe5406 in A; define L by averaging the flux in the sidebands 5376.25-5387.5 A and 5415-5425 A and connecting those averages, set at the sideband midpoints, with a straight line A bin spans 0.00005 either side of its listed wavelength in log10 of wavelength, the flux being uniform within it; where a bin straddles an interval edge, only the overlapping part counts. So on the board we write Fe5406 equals 1.9 A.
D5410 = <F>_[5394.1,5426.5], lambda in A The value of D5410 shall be 32.8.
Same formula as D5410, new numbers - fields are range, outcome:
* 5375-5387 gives 35.1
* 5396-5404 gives 32.5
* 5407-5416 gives 32.4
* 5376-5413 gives 33.2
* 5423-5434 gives 33.3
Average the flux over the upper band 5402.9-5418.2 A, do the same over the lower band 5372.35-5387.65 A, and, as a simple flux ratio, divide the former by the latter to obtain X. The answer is 0.92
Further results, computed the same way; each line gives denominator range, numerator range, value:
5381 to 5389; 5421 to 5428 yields 0.99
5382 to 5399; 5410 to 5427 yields 1.01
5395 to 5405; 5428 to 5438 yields 1.02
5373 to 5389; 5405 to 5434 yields 0.94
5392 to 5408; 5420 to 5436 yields 1.04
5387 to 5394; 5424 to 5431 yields 0.97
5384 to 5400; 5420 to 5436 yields 0.99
